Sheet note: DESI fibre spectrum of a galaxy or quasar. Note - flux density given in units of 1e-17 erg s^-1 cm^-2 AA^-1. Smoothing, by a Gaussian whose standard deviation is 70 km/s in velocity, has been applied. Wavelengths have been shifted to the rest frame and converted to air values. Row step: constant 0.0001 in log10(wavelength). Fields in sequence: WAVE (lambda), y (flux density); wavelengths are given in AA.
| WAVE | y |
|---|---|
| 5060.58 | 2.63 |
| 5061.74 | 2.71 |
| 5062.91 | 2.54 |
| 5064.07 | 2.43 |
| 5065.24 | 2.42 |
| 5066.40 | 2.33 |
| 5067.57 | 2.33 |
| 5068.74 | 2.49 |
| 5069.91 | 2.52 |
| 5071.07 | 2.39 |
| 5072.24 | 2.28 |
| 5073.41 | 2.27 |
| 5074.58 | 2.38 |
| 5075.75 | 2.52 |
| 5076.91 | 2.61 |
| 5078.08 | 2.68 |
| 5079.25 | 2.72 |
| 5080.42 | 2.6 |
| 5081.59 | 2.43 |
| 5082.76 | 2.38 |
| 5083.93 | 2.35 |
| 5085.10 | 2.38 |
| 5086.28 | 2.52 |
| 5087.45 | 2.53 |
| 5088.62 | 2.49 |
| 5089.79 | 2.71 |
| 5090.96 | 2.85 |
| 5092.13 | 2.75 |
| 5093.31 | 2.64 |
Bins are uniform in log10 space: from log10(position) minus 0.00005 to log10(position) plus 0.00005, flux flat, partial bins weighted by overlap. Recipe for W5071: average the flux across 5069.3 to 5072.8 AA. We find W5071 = 2.4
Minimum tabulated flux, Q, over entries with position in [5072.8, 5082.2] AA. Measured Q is 2.27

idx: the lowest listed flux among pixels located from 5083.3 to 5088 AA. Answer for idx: 2.35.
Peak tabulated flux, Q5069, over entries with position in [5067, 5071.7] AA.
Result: 2.52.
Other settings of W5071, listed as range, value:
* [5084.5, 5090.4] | 2.53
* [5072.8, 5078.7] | 2.49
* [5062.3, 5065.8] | 2.46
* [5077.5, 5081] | 2.67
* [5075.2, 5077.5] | 2.57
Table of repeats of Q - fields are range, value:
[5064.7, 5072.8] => 2.28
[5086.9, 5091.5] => 2.49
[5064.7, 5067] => 2.33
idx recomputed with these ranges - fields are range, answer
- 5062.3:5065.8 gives 2.42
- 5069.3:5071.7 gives 2.39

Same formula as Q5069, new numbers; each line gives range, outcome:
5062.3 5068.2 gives 2.54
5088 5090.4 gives 2.71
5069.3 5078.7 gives 2.68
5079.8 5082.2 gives 2.6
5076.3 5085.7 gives 2.72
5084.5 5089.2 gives 2.53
